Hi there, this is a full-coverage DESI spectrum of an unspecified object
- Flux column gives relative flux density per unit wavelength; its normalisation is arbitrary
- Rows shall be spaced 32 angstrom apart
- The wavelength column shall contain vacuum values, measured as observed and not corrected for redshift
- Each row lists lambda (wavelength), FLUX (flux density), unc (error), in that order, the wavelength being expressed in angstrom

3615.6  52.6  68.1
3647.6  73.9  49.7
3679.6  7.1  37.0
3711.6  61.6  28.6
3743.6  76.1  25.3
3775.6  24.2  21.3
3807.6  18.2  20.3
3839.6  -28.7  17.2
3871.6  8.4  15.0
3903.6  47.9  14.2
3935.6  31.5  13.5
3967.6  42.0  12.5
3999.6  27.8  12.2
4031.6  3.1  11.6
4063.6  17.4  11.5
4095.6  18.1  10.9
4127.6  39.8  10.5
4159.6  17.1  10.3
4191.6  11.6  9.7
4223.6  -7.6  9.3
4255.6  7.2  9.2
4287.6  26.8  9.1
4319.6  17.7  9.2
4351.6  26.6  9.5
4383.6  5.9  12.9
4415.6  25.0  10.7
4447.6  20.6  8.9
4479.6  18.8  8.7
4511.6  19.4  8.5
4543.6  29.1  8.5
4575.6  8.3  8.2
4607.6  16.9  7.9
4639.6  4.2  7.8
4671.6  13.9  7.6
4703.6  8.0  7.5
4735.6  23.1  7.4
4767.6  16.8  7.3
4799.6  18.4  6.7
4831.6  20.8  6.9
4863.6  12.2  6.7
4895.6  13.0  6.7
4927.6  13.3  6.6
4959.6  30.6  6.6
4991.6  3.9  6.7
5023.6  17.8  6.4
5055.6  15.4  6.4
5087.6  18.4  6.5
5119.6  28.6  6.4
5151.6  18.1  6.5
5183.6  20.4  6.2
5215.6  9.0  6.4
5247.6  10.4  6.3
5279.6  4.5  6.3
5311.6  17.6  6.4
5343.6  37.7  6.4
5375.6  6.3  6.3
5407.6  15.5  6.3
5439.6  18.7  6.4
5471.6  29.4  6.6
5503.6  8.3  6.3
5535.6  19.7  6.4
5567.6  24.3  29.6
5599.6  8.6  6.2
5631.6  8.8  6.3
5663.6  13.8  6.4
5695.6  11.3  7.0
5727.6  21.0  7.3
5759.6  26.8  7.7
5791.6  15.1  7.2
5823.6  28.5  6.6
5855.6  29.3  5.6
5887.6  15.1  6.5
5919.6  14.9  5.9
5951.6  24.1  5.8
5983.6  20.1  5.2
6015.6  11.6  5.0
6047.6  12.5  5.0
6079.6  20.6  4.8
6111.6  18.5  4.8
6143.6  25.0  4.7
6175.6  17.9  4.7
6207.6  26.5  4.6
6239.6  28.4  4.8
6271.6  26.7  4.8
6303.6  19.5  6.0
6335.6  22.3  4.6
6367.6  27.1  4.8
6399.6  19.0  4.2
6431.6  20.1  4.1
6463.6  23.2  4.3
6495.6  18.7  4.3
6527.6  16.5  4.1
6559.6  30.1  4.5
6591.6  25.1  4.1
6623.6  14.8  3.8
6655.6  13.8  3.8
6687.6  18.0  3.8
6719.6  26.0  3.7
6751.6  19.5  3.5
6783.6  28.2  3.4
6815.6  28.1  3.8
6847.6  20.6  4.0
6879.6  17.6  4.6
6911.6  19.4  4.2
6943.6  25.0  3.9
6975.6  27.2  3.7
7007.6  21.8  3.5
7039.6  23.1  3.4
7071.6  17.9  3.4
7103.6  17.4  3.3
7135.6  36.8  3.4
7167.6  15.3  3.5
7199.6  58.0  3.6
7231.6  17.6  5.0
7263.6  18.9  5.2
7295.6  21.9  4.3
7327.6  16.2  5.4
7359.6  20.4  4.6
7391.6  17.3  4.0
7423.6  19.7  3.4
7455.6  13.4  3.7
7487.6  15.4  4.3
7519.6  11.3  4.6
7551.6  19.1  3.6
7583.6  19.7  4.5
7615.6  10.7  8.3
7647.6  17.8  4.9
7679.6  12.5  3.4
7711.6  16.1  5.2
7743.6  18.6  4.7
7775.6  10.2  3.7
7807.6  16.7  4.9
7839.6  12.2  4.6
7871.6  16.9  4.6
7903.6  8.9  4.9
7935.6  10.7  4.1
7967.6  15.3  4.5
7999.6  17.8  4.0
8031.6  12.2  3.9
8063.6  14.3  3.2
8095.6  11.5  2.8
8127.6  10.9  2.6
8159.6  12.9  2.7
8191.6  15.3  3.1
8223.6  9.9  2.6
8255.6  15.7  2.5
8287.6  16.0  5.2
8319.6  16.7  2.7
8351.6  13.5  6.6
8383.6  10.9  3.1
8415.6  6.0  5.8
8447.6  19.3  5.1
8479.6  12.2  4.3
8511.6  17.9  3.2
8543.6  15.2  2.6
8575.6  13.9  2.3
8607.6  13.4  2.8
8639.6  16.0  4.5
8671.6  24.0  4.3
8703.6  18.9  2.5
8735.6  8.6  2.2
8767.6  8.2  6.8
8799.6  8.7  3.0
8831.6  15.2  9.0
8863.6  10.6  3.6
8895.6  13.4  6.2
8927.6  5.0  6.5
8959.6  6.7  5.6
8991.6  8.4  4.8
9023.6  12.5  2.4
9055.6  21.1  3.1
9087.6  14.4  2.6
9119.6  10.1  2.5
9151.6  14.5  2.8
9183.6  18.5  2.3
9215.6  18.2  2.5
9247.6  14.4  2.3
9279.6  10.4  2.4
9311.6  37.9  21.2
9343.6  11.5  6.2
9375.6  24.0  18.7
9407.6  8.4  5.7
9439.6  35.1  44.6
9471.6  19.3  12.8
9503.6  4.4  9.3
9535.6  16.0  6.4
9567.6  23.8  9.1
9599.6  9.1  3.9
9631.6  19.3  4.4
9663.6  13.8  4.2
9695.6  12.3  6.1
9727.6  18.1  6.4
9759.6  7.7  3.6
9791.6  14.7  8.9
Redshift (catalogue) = 0.44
